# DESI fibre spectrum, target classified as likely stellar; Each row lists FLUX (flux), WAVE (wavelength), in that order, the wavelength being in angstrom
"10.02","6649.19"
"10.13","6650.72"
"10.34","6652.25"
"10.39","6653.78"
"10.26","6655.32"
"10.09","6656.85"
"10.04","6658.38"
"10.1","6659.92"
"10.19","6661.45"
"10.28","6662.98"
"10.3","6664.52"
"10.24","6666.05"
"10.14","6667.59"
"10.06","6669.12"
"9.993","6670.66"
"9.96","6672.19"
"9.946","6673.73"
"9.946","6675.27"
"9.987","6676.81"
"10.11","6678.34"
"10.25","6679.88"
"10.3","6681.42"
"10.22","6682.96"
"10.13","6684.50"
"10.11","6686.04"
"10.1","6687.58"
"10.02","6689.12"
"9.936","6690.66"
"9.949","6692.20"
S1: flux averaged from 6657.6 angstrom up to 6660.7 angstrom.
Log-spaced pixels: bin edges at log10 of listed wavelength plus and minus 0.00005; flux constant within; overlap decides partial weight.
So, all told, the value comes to 10.1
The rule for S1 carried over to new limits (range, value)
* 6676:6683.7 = 10.2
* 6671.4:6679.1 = 10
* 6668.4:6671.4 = 10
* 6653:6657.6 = 10.2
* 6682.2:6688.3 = 10.1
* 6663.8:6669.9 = 10.2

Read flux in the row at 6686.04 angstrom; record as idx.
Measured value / 10.11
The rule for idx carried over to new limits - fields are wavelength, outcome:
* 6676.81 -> 9.987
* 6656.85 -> 10.09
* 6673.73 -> 9.946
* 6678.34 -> 10.11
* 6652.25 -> 10.34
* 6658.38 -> 10.04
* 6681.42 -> 10.3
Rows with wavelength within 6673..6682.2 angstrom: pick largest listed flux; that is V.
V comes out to 10.3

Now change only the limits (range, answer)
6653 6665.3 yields 10.39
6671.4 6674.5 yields 9.96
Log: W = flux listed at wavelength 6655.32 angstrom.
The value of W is 10.26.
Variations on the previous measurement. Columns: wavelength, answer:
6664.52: 10.3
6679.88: 10.25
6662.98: 10.28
